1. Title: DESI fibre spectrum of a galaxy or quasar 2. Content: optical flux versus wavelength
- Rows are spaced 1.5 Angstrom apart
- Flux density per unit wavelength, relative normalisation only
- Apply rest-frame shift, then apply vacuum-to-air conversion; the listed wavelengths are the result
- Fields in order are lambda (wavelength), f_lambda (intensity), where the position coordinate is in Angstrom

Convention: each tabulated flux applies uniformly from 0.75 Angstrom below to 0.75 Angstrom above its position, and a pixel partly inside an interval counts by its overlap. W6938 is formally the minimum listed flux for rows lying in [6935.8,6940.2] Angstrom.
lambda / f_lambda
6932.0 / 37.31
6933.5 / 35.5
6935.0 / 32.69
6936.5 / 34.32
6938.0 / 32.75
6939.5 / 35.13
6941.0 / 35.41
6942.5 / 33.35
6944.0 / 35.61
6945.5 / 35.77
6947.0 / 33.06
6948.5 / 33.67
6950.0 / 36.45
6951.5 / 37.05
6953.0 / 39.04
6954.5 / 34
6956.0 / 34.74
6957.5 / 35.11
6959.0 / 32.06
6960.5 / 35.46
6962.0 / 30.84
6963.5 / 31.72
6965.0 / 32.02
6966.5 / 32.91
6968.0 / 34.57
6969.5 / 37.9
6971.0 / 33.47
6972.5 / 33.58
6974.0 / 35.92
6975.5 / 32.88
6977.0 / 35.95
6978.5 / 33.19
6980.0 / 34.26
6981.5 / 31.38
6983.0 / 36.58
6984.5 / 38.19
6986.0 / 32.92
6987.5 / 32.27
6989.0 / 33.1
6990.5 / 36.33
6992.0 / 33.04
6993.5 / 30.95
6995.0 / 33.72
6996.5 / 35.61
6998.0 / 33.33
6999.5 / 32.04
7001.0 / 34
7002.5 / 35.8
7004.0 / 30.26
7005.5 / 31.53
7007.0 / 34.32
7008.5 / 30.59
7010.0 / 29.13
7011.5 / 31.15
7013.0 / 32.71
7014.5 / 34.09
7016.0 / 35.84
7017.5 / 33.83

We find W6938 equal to 32.75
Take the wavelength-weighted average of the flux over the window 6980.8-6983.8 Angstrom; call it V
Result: 34.1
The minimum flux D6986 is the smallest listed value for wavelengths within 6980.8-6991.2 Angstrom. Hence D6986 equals 31.38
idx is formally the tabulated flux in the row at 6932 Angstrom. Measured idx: 37.31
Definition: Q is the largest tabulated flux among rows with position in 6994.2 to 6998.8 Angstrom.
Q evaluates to 35.61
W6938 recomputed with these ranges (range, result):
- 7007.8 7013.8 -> 29.13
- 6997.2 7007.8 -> 30.26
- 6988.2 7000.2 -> 30.95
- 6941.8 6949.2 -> 33.06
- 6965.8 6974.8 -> 32.91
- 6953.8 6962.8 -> 30.84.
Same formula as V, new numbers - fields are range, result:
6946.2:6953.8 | 35.8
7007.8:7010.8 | 29.9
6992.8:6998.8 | 33.4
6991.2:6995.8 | 32.6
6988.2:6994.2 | 33.4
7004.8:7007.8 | 32.9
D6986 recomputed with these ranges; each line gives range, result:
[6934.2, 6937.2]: 32.69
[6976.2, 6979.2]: 33.19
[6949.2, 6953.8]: 36.45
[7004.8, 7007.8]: 31.53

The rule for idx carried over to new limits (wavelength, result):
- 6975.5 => 32.88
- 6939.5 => 35.13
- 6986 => 32.92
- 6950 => 36.45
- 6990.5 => 36.33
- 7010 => 29.13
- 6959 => 32.06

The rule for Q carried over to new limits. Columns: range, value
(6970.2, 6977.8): 35.95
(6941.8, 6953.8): 39.04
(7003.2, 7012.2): 34.32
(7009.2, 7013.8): 32.71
